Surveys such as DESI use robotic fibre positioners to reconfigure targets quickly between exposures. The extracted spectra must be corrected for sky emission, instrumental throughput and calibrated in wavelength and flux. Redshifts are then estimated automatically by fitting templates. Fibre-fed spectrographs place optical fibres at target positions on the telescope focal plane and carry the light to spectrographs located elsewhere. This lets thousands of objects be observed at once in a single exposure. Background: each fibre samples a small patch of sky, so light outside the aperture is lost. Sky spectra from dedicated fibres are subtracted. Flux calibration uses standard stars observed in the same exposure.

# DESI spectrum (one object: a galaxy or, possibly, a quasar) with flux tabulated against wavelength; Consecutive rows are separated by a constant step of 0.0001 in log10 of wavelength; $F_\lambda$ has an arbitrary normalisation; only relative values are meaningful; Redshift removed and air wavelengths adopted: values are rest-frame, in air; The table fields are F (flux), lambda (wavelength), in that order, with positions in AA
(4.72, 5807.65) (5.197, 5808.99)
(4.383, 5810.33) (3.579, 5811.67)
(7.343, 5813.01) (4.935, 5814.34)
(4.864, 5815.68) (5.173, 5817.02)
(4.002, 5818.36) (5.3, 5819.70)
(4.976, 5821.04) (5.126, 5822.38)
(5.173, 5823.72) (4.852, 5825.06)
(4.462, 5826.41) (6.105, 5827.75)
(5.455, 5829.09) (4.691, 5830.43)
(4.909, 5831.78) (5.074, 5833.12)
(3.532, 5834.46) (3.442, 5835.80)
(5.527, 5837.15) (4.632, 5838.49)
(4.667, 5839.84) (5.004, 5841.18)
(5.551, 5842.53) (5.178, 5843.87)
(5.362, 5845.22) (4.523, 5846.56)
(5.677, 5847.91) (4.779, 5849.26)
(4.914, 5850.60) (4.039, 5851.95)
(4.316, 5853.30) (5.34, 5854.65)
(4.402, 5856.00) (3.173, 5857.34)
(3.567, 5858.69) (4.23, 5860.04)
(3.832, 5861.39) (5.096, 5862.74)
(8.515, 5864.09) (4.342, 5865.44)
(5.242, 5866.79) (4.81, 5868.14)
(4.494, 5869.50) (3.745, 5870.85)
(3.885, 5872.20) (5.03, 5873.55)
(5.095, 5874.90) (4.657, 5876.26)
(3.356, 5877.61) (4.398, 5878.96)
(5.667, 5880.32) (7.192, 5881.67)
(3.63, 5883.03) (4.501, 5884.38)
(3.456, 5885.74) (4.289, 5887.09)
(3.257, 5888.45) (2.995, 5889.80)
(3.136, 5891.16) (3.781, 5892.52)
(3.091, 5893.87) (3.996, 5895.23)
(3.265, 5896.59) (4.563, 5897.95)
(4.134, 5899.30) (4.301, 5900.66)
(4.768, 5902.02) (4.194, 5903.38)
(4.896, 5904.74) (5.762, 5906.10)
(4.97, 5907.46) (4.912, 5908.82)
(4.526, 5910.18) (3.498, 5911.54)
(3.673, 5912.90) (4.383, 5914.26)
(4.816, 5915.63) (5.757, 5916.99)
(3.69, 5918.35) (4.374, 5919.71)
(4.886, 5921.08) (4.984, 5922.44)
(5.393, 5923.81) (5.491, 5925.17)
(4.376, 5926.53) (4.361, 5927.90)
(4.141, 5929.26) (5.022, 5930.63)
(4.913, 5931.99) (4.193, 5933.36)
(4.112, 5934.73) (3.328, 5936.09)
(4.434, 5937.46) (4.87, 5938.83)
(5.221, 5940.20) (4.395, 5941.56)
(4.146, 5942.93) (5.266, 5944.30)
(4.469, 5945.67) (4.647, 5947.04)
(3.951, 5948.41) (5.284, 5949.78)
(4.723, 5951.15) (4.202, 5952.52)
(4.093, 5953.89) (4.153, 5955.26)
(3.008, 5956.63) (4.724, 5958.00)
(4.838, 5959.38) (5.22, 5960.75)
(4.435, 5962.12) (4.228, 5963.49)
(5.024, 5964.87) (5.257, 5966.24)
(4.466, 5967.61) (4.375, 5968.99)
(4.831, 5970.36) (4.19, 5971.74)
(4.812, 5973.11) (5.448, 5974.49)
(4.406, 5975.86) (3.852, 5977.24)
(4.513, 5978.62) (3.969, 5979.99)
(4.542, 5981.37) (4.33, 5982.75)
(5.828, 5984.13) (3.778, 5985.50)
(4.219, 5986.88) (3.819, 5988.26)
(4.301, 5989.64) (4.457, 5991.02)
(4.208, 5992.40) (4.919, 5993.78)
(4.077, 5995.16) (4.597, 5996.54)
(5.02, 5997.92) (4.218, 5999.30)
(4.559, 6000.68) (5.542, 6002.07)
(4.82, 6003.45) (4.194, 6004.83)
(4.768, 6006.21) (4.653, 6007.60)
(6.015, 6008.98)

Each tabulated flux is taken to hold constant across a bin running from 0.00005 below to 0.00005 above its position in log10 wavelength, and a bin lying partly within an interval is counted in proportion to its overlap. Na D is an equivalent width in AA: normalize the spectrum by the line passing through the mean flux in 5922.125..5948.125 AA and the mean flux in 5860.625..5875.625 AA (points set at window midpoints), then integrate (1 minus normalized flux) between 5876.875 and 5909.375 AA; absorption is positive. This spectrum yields 3.6 AA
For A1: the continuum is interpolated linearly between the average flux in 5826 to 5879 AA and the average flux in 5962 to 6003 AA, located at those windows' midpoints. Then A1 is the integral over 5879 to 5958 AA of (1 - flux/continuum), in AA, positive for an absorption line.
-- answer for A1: 3.75 AA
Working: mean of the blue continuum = 4.73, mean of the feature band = 4.42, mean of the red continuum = 4.54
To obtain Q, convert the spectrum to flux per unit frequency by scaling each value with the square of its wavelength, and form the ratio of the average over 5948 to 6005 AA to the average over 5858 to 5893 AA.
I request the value 1.0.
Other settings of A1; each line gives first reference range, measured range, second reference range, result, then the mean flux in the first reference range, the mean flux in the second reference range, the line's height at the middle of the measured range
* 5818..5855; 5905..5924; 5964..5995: 0.0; 4.88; 4.51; 4.68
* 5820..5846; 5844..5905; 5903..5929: 4.6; 4.94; 4.68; 4.81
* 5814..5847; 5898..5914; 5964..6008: 0.8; 4.9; 4.56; 4.74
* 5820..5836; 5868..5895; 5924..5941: 2.9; 4.87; 4.56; 4.71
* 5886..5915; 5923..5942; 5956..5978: -1.2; 4.11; 4.57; 4.33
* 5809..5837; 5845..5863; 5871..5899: 0.2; 4.89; 4.15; 4.52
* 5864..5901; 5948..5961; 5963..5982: 0.3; 4.32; 4.57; 4.52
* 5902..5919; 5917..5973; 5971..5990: -0.5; 4.6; 4.43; 4.52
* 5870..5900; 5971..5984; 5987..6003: -0.2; 4.14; 4.51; 4.45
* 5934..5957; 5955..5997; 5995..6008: 0.5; 4.39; 4.67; 4.54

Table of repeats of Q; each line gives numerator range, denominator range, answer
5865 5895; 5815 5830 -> 0.86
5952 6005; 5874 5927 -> 1.05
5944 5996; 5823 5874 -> 0.98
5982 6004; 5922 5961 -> 1.02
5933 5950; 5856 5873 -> 1.00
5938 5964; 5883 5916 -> 1.12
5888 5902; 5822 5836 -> 0.78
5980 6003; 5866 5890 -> 1.05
